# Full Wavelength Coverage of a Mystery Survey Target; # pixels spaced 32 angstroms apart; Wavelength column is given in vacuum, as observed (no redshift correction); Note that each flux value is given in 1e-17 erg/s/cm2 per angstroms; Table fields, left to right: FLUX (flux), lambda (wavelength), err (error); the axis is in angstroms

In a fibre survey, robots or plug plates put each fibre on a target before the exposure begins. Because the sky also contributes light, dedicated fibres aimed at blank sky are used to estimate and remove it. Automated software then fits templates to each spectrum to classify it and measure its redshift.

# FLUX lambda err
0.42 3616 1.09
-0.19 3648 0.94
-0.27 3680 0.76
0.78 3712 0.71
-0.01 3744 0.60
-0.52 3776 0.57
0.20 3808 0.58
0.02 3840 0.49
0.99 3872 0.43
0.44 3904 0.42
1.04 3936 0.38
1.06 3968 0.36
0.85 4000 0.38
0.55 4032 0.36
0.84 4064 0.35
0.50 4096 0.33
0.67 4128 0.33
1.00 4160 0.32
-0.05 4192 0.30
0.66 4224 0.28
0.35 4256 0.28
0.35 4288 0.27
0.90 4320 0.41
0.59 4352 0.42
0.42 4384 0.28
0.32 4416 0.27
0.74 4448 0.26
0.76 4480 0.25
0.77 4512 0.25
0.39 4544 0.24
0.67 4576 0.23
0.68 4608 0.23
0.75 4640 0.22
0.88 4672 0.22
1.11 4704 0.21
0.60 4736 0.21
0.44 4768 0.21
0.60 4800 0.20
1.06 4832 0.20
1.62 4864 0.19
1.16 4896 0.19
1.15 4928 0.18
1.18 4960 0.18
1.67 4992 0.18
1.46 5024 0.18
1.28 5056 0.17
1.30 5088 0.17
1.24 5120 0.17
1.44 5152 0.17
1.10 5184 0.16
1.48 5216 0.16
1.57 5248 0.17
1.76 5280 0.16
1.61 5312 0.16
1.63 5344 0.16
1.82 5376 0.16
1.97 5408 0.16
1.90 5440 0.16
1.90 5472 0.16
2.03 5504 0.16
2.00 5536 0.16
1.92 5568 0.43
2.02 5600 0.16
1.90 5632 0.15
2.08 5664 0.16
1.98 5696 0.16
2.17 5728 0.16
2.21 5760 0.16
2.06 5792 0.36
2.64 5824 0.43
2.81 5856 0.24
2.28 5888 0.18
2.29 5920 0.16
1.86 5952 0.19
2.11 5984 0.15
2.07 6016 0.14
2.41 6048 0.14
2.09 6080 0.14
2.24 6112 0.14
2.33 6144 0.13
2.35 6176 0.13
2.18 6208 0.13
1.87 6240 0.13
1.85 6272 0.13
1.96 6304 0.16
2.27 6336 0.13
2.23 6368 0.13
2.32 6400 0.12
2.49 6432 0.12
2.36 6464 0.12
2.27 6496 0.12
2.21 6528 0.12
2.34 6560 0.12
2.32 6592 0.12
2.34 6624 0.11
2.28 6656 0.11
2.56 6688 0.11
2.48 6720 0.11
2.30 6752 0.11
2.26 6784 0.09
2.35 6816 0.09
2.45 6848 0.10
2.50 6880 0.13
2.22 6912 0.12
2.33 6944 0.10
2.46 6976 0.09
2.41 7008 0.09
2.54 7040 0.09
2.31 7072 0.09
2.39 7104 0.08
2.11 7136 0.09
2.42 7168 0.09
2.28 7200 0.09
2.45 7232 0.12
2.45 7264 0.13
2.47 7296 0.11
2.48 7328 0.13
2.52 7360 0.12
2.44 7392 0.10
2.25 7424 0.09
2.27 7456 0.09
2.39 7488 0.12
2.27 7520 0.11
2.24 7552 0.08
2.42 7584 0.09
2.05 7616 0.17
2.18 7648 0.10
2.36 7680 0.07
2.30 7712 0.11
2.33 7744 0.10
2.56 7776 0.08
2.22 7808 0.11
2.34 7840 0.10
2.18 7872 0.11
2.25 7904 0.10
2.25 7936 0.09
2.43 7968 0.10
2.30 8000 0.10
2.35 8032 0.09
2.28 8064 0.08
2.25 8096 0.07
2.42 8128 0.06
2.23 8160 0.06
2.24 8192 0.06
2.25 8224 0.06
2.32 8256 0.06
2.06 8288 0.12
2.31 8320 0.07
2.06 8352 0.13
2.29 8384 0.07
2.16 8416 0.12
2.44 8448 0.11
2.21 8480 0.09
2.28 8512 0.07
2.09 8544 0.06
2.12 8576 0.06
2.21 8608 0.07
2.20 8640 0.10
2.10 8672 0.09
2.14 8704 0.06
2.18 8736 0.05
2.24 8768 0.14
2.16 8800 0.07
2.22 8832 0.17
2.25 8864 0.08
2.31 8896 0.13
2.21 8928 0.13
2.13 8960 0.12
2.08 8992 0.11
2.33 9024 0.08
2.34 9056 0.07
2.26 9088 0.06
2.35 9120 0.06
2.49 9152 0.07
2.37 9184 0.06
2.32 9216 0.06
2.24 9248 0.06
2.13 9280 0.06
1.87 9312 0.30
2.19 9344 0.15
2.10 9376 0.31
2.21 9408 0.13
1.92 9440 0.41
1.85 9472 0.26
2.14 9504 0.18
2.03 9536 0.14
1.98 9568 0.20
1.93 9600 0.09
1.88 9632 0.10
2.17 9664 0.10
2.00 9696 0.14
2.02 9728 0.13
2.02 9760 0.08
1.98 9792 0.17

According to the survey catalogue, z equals 0.209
